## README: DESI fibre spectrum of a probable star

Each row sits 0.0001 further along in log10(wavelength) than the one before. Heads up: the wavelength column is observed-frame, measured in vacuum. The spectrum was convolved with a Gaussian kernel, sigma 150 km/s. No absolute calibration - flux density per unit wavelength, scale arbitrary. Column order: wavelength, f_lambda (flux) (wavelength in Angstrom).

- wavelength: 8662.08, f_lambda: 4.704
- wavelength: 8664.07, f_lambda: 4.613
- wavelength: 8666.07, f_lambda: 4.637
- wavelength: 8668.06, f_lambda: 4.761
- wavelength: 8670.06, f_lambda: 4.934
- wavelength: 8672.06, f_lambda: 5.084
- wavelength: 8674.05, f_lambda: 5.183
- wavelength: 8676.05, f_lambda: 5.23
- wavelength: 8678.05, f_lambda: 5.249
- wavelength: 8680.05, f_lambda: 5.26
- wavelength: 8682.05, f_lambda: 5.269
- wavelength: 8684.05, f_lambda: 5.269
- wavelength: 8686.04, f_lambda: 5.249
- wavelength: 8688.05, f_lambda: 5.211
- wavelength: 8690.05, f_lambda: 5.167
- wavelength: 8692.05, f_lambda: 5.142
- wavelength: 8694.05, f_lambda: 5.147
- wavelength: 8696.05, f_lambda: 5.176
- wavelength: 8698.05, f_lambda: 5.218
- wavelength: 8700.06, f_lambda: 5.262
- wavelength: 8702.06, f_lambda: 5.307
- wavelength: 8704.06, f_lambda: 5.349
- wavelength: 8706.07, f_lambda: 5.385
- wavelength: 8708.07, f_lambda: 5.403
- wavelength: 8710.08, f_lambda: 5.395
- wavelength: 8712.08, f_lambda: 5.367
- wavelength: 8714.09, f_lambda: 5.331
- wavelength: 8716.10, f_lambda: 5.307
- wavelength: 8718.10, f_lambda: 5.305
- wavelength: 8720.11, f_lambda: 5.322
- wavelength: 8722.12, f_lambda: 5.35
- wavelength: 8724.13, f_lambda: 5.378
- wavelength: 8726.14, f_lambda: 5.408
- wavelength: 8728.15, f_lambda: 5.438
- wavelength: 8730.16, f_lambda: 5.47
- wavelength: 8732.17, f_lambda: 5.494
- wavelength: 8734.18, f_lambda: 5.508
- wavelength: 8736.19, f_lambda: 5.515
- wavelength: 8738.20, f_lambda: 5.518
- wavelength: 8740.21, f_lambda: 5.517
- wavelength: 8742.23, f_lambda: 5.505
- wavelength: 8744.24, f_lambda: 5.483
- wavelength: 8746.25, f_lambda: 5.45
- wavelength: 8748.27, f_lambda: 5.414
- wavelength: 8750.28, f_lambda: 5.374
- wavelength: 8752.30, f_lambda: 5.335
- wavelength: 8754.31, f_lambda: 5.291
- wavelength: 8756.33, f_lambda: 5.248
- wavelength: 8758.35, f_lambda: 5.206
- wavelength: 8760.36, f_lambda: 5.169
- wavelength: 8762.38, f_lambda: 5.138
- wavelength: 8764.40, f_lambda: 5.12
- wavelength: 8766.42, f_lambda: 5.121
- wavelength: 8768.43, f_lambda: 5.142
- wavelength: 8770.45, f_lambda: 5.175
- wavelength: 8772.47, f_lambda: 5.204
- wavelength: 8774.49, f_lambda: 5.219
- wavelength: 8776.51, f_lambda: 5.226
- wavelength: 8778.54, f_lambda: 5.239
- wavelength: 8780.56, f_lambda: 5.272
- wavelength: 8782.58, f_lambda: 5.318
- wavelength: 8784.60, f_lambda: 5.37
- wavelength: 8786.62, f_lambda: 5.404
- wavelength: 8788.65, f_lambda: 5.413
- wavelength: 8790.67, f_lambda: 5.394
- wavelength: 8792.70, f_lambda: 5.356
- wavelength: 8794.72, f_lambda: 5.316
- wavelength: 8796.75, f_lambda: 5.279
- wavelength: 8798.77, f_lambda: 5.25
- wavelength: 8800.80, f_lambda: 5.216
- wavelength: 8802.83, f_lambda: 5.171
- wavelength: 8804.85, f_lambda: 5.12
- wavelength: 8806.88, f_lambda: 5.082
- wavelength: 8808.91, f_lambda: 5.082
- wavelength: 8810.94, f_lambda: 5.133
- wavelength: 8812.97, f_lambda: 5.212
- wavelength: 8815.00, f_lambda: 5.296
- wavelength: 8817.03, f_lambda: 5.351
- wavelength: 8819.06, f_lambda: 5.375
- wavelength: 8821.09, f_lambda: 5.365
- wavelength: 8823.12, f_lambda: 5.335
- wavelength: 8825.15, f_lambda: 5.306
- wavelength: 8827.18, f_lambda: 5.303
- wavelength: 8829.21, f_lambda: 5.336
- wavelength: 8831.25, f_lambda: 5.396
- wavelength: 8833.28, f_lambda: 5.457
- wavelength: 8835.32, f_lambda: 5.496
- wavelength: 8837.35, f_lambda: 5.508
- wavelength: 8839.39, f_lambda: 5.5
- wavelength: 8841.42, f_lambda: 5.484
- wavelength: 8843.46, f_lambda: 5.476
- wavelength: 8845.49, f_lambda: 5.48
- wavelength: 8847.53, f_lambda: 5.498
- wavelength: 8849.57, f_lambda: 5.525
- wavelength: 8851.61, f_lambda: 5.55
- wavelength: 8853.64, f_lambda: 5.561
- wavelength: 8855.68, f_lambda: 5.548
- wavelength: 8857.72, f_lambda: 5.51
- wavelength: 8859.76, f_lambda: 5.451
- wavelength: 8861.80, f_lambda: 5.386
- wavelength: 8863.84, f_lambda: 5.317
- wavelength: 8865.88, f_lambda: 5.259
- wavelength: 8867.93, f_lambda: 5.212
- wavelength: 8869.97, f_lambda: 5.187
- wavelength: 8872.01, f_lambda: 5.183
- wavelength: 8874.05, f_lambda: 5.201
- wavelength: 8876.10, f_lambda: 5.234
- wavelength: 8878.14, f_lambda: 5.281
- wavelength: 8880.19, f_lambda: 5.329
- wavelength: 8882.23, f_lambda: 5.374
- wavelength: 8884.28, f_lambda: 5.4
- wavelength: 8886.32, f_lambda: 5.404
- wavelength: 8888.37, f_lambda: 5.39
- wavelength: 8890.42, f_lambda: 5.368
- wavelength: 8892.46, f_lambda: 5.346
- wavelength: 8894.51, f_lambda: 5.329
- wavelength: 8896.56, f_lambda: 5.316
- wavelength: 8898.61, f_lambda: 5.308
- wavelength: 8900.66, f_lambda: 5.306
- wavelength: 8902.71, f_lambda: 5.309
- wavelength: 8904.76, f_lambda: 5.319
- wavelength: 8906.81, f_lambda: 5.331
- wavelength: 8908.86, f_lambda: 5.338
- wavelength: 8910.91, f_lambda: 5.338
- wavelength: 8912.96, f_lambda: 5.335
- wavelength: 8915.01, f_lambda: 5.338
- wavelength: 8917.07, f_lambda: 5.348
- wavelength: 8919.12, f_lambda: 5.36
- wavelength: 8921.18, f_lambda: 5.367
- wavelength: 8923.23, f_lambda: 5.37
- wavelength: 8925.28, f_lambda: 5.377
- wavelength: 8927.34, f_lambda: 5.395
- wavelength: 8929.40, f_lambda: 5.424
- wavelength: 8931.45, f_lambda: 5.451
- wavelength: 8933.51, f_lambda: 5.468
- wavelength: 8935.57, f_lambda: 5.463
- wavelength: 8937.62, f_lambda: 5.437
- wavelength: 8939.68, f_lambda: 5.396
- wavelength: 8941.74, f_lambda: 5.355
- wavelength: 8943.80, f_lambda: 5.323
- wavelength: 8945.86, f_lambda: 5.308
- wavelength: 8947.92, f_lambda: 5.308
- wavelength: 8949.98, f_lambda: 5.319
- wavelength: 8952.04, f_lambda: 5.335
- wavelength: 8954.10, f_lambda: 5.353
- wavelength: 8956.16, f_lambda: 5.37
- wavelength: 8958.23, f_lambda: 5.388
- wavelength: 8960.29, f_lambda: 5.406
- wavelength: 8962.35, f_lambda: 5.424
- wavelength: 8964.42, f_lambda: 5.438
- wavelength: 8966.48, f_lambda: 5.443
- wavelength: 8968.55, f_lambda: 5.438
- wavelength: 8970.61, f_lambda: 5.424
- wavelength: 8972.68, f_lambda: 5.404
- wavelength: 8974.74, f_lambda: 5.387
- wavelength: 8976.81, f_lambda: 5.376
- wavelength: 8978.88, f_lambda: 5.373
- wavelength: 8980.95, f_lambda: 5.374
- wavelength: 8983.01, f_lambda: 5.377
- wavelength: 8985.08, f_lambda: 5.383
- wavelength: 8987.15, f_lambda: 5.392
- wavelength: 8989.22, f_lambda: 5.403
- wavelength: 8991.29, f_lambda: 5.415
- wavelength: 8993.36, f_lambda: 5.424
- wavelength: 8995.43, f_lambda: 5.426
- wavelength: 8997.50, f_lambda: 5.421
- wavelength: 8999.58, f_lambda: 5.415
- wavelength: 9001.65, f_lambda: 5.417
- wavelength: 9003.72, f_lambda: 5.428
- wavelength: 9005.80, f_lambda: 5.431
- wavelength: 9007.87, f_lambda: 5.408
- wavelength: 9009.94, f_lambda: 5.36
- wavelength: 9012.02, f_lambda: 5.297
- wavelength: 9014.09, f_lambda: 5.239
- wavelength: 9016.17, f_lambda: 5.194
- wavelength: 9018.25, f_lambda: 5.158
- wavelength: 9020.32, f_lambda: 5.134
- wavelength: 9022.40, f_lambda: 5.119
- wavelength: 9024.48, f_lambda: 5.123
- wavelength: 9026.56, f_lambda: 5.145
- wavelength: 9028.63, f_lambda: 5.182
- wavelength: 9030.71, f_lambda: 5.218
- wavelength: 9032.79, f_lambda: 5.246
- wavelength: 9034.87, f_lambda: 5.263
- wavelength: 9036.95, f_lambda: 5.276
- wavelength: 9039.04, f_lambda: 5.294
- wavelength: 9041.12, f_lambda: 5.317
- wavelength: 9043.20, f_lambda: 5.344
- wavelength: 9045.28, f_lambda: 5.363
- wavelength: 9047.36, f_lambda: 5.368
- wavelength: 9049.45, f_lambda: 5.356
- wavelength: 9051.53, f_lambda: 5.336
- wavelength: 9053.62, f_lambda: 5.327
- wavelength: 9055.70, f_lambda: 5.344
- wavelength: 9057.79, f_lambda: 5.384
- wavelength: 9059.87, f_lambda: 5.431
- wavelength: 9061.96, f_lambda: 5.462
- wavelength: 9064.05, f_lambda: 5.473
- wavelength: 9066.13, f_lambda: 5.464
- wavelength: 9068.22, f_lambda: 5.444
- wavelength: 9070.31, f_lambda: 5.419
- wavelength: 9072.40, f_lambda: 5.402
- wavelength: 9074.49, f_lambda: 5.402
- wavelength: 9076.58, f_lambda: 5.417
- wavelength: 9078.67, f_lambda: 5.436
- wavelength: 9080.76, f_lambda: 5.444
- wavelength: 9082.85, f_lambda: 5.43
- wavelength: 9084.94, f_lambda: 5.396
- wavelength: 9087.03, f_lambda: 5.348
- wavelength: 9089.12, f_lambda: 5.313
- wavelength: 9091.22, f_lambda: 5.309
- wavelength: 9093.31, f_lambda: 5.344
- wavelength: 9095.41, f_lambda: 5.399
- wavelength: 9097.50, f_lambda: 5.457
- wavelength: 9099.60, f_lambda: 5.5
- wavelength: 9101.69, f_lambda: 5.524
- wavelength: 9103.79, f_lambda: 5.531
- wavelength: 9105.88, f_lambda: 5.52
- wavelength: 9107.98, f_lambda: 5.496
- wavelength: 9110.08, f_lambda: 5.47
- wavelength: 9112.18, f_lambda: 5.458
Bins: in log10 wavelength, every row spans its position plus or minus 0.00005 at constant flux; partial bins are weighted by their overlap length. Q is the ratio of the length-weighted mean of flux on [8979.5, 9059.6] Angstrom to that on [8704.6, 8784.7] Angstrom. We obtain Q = 1.00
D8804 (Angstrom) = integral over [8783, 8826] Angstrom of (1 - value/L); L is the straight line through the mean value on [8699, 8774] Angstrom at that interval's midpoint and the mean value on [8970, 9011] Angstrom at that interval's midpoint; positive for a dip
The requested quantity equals 0.64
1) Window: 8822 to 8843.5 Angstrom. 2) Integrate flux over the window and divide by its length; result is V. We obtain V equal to 5.42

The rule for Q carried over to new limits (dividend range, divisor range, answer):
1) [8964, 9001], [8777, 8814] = 1.03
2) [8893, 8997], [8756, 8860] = 1.01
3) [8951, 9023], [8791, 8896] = 1.00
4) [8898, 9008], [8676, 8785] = 1.01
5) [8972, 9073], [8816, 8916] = 0.99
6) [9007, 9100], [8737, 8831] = 1.01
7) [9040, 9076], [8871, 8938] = 1.01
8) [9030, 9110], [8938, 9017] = 1.00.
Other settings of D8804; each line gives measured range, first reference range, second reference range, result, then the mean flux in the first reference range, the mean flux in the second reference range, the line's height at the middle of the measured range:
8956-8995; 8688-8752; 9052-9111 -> 0.0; 5.37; 5.42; 5.41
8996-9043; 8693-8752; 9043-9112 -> 1.1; 5.38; 5.41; 5.41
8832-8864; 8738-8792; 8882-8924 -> -1.0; 5.3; 5.35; 5.33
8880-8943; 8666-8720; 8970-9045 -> -0.9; 5.22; 5.32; 5.29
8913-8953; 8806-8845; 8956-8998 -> 0.1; 5.35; 5.4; 5.39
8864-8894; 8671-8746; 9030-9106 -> 0.3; 5.33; 5.39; 5.36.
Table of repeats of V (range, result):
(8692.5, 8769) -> 5.34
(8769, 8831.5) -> 5.27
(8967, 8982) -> 5.4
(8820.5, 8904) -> 5.38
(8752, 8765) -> 5.21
